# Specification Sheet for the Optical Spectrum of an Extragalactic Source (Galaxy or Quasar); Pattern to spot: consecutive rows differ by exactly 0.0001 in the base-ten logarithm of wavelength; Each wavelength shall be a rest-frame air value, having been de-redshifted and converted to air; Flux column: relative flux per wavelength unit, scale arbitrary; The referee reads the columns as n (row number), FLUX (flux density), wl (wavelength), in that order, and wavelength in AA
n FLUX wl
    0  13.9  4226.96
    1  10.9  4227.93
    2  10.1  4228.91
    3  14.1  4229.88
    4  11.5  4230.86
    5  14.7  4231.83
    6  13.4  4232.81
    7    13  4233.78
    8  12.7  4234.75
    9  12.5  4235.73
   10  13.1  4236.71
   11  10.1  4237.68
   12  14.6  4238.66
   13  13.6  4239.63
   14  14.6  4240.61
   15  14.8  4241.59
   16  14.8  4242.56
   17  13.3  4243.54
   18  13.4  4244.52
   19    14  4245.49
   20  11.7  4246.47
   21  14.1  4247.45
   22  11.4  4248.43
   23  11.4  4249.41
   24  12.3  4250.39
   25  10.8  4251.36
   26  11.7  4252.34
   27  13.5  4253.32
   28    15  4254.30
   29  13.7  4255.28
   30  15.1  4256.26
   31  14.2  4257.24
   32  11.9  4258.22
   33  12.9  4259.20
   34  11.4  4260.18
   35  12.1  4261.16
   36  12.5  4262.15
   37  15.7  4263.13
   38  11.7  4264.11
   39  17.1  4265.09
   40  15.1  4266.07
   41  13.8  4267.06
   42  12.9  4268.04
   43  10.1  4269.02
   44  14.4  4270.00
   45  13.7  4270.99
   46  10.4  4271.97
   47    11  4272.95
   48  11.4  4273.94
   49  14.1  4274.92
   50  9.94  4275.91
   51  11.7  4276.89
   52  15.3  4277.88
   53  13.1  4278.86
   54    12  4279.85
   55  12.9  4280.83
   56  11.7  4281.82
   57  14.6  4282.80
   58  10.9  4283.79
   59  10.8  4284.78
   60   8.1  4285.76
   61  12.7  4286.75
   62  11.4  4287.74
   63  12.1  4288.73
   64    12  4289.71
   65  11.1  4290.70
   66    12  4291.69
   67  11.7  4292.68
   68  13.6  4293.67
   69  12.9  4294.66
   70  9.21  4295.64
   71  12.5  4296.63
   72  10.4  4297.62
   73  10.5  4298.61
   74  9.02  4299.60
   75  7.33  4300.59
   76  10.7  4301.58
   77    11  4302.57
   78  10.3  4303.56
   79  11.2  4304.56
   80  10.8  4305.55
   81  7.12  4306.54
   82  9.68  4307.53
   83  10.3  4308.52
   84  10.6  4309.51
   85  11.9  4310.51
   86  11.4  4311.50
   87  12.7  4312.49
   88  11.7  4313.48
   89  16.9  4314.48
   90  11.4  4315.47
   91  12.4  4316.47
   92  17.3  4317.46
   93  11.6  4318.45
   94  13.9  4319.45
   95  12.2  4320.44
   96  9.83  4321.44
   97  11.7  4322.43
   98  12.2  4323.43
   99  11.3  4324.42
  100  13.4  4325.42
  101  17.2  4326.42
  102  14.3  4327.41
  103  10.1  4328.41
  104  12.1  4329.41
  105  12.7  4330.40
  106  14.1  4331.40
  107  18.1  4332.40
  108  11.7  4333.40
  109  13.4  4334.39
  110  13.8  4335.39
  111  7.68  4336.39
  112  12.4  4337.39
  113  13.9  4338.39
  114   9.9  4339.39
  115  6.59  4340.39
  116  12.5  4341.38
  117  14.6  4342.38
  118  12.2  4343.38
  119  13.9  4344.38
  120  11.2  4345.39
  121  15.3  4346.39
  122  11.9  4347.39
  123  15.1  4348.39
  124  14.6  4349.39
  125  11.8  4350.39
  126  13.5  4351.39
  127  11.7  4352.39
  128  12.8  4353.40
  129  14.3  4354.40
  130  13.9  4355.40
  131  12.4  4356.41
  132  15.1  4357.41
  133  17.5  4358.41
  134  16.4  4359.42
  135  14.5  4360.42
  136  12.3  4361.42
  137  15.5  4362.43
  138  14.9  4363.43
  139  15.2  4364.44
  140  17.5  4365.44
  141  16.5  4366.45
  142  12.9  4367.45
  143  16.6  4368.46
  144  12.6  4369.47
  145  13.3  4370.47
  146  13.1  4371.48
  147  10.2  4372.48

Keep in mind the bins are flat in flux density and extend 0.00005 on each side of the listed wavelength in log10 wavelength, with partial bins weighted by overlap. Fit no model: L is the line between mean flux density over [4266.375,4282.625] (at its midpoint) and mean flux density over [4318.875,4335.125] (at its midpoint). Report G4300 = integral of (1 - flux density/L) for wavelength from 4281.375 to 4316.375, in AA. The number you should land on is 4.1 AA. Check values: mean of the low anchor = 12.5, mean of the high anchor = 13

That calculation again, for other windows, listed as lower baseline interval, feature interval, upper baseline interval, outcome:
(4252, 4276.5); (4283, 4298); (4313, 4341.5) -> 1.58 AA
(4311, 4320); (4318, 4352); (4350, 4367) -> 2.81 AA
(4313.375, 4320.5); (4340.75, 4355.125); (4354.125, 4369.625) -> 1.32 AA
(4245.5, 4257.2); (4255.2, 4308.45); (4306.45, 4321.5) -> 2.60 AA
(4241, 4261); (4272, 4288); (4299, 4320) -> 0.39 AA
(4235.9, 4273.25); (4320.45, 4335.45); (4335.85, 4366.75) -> 0.40 AA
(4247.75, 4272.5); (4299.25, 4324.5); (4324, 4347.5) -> 2.70 AA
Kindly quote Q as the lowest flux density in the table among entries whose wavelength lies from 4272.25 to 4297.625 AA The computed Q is 8.1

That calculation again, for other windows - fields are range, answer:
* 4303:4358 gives 6.59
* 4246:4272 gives 10.1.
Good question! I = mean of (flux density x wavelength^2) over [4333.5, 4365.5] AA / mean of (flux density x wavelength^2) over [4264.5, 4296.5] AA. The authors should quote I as 1.12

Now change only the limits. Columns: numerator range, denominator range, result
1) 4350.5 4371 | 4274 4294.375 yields 1.24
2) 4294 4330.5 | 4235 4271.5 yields 0.91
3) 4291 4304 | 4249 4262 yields 0.87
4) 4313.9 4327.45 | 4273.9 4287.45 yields 1.11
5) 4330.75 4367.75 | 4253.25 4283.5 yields 1.08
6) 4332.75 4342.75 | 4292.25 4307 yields 1.13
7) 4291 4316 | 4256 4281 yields 0.87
